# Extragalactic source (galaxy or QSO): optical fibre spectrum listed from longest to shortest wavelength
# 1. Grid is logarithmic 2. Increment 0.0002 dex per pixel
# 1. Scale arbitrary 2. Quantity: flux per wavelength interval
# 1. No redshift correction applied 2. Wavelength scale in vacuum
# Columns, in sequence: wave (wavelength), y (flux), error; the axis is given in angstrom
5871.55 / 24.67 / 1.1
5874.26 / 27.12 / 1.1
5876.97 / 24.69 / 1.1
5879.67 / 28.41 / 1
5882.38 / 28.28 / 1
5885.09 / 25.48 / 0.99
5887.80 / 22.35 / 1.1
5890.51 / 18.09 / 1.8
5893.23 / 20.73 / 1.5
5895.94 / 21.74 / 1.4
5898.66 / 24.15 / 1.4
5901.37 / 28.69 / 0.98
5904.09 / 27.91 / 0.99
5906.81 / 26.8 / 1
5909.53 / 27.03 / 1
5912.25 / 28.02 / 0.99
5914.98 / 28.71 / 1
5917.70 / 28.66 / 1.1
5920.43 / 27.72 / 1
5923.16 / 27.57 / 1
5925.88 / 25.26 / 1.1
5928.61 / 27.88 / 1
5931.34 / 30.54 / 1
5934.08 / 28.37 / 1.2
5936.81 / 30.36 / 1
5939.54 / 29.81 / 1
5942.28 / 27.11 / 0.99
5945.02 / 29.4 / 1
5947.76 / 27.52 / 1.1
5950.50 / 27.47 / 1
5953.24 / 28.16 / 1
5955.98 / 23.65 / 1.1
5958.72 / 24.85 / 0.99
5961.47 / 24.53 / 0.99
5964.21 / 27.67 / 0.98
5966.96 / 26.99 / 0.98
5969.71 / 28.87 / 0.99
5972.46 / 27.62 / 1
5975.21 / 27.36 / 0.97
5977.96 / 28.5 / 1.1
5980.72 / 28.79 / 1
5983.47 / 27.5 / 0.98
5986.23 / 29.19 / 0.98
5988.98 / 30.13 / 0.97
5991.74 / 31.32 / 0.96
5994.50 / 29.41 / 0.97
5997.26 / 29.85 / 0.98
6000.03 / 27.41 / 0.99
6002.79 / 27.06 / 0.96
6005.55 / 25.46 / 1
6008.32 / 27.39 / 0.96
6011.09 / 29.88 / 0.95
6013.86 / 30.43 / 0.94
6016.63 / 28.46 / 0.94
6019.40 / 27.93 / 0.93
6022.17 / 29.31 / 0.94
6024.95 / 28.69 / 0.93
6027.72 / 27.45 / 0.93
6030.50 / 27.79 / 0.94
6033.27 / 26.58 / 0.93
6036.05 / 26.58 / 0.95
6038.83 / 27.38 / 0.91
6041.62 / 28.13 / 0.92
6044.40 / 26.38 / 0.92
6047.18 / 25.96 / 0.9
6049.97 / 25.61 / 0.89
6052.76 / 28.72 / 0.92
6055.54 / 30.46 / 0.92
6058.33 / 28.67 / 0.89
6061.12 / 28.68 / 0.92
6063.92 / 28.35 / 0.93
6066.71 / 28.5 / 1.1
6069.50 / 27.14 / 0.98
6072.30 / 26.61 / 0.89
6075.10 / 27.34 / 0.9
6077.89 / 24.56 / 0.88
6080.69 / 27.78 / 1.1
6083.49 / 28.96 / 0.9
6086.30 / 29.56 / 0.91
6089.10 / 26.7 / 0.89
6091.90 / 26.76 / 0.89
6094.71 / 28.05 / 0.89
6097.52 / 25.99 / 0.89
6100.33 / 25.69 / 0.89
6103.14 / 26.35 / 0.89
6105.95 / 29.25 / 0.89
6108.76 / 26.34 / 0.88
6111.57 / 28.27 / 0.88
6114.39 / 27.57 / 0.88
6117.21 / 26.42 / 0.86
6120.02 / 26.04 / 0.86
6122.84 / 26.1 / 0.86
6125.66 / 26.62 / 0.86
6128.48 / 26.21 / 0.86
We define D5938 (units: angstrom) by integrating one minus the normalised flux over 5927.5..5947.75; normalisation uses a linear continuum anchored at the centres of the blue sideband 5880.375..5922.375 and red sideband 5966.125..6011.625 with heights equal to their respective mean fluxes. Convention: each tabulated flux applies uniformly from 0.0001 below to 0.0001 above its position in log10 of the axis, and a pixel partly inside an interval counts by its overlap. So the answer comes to -1.6 angstrom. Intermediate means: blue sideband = 25.7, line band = 29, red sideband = 28.4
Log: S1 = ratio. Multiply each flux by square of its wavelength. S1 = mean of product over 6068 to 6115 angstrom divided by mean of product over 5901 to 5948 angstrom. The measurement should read 1.02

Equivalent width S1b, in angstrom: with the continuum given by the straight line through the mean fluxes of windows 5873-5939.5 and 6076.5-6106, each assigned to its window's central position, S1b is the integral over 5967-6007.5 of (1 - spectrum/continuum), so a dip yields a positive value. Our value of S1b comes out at -2.4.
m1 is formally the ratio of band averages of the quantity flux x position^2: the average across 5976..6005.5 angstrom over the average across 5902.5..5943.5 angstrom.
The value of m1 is 1.0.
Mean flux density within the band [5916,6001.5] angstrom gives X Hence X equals 28.1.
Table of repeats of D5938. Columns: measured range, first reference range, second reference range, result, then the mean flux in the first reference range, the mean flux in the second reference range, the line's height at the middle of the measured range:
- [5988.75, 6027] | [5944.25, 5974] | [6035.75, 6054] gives -2.49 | 26.9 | 27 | 26.9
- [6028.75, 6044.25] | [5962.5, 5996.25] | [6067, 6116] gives 0.38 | 28.6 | 27.3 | 27.9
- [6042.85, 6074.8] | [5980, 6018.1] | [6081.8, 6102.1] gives 0.15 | 28.7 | 27.4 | 27.9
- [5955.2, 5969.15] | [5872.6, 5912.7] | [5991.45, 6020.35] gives 0.73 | 25.2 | 28.5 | 27.2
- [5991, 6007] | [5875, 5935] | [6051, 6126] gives -0.86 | 26.2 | 27.5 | 26.9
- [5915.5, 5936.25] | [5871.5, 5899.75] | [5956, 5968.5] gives -2.59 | 24.1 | 25.8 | 25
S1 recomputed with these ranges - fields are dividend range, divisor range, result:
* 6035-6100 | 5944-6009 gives 1.02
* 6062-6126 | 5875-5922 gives 1.13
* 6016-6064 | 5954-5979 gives 1.07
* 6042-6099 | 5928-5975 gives 1.04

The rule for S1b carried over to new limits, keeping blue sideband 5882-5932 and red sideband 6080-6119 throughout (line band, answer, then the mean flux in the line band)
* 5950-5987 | -1.05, 27.2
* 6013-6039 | -1.16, 28.1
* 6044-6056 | -0.11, 27.3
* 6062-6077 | -0.20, 27.5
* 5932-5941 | -1.16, 29.6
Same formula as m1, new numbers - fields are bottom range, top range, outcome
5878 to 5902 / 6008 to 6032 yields 1.24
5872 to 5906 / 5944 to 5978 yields 1.12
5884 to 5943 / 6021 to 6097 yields 1.09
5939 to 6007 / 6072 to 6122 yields 1.02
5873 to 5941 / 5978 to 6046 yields 1.10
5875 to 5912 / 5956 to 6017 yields 1.15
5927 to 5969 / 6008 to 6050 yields 1.03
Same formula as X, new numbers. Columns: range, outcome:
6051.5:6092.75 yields 27.9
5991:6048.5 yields 28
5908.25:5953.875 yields 28.2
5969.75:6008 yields 28.4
